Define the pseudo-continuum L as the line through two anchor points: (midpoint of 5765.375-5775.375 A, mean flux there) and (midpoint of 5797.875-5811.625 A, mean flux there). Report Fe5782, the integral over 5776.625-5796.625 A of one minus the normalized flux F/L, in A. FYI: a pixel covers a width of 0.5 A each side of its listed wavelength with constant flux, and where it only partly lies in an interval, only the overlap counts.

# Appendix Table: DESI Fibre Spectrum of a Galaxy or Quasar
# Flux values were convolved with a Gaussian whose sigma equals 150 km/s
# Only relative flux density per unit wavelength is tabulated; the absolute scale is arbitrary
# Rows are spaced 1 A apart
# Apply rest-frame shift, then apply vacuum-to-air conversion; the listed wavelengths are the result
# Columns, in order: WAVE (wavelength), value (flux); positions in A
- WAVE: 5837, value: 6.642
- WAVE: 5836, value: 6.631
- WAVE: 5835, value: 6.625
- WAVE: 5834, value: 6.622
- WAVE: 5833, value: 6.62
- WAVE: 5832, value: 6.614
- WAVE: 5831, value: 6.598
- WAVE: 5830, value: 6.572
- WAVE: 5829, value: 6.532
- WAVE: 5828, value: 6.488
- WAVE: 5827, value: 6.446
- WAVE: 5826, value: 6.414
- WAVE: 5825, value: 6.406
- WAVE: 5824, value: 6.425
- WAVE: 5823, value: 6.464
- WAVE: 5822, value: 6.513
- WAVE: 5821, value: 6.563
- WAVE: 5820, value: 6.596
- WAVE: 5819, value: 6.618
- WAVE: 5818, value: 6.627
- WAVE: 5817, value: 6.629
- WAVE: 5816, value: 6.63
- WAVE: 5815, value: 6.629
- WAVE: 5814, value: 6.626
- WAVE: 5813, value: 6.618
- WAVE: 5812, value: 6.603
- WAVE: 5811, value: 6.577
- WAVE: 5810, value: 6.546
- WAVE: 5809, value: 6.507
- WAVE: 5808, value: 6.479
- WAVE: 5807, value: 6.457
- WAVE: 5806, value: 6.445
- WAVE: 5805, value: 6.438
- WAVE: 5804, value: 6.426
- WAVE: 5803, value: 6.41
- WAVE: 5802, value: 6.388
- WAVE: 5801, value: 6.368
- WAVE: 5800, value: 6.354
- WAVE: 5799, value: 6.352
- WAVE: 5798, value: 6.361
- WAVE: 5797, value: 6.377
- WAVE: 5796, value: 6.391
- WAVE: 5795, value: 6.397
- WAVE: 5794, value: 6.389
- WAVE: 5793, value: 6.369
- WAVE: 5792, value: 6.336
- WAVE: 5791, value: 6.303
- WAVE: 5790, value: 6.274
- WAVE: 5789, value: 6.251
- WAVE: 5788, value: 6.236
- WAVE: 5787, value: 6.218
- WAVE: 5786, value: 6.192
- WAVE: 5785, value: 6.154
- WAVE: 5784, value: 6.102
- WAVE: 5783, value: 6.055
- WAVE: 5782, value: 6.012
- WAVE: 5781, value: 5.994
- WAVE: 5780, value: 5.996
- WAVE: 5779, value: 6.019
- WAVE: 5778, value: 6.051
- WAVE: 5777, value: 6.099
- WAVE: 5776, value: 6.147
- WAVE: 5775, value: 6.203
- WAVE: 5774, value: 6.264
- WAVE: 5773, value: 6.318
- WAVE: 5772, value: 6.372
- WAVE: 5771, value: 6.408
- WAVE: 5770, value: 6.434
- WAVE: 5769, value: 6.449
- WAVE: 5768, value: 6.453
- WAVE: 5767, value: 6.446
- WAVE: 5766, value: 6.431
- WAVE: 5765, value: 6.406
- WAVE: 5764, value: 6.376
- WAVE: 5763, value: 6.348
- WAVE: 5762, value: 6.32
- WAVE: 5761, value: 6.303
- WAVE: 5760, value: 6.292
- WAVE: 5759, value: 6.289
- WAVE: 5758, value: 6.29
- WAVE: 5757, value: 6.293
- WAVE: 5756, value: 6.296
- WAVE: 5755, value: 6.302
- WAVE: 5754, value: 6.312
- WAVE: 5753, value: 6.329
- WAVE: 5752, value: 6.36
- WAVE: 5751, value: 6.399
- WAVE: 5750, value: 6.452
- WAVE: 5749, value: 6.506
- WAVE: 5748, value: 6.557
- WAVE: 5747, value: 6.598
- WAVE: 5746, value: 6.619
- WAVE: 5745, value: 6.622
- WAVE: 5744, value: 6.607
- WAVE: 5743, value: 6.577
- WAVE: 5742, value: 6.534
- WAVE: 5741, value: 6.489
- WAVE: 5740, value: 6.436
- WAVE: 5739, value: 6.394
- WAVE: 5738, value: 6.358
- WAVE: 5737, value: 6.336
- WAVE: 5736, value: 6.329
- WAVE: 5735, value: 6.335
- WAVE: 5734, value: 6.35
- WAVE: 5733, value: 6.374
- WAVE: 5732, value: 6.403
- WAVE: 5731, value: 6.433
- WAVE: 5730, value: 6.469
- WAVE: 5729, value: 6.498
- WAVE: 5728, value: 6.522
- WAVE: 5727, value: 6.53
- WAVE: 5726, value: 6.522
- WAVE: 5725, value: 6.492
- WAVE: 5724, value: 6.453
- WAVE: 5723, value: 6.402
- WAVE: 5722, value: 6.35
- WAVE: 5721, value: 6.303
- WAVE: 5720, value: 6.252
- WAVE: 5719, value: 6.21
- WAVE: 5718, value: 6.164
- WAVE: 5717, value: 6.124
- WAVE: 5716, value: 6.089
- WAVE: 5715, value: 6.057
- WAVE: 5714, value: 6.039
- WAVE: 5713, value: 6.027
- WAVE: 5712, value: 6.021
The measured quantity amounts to 0.7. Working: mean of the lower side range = 6.38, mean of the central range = 6.19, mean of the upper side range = 6.44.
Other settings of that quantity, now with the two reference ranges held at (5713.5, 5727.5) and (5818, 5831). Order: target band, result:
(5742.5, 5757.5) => -0.3 A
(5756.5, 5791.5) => 0.8 A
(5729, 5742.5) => -0.2 A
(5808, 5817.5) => -0.2 A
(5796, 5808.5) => 0.1 A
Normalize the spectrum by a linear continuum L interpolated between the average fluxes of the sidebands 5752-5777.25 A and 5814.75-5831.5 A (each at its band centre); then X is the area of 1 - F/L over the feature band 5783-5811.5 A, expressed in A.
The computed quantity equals 0.4 A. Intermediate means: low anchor 6.33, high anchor 6.54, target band 6.36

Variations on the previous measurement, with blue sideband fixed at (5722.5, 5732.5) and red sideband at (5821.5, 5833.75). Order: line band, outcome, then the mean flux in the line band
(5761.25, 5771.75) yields 0.1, 6.4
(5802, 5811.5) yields 0.0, 6.47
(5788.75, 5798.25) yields 0.2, 6.35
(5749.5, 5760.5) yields 0.3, 6.33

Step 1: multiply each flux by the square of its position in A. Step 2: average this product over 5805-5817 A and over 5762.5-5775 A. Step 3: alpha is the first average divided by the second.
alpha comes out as 1.0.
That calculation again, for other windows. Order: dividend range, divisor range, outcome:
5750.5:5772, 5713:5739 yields 1.02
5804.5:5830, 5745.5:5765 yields 1.05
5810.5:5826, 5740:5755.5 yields 1.04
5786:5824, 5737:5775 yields 1.02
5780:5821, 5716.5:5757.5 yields 1.02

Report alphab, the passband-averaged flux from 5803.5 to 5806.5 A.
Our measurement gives 6.44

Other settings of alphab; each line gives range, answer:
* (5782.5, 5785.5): 6.1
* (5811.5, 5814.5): 6.62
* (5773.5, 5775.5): 6.23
